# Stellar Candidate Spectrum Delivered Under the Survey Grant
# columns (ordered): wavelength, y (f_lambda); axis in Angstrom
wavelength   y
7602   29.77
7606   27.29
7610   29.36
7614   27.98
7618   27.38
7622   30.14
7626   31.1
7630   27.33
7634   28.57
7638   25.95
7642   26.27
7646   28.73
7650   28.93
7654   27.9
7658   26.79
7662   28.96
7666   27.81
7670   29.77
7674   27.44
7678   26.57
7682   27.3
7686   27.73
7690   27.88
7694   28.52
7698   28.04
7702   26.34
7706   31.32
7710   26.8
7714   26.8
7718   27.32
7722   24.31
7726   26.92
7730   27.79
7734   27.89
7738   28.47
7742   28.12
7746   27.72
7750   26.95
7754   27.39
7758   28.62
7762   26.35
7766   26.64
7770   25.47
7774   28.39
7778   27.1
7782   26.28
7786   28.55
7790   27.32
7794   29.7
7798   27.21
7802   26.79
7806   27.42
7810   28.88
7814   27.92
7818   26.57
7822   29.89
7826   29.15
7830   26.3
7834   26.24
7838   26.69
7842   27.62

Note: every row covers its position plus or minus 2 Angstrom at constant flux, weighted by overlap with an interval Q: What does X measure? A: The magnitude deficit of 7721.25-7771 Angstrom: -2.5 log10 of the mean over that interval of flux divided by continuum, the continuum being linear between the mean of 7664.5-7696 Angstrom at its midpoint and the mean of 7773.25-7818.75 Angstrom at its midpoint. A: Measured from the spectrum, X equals 0.021 mag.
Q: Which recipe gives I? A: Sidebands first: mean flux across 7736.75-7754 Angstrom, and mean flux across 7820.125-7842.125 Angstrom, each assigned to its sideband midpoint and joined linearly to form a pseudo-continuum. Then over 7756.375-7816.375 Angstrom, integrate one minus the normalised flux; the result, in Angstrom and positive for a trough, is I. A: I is 0.4 Angstrom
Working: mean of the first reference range 27.7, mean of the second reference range 27.6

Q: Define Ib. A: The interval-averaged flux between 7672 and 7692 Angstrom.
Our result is 27.4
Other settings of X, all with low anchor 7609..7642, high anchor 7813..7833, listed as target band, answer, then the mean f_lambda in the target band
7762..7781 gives 0.047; 26.8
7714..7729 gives 0.069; 26.4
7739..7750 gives 0.010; 27.8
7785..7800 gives -0.009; 28.2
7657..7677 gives 0.003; 28.1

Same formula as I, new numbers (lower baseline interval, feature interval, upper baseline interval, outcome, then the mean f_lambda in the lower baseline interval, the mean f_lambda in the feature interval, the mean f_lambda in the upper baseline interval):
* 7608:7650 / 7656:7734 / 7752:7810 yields 0.9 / 28.3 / 27.6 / 27.4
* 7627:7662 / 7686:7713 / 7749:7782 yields -0.6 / 27.7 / 28.1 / 27.1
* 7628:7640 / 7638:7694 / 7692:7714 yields -0.3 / 27.3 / 27.8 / 28.1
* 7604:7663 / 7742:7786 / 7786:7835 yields 1.1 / 28.2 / 27.2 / 27.8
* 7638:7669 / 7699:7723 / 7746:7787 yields 0.2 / 27.8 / 27.3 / 27.2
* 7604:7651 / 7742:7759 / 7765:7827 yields 0.1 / 28.2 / 27.7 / 27.7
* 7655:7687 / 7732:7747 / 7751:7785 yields -0.4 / 27.8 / 28.1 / 27.1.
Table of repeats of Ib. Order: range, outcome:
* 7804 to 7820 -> 27.7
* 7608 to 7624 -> 28.7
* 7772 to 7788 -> 27.6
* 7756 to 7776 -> 27.1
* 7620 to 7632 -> 29.5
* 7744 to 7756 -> 27.4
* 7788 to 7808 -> 27.7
